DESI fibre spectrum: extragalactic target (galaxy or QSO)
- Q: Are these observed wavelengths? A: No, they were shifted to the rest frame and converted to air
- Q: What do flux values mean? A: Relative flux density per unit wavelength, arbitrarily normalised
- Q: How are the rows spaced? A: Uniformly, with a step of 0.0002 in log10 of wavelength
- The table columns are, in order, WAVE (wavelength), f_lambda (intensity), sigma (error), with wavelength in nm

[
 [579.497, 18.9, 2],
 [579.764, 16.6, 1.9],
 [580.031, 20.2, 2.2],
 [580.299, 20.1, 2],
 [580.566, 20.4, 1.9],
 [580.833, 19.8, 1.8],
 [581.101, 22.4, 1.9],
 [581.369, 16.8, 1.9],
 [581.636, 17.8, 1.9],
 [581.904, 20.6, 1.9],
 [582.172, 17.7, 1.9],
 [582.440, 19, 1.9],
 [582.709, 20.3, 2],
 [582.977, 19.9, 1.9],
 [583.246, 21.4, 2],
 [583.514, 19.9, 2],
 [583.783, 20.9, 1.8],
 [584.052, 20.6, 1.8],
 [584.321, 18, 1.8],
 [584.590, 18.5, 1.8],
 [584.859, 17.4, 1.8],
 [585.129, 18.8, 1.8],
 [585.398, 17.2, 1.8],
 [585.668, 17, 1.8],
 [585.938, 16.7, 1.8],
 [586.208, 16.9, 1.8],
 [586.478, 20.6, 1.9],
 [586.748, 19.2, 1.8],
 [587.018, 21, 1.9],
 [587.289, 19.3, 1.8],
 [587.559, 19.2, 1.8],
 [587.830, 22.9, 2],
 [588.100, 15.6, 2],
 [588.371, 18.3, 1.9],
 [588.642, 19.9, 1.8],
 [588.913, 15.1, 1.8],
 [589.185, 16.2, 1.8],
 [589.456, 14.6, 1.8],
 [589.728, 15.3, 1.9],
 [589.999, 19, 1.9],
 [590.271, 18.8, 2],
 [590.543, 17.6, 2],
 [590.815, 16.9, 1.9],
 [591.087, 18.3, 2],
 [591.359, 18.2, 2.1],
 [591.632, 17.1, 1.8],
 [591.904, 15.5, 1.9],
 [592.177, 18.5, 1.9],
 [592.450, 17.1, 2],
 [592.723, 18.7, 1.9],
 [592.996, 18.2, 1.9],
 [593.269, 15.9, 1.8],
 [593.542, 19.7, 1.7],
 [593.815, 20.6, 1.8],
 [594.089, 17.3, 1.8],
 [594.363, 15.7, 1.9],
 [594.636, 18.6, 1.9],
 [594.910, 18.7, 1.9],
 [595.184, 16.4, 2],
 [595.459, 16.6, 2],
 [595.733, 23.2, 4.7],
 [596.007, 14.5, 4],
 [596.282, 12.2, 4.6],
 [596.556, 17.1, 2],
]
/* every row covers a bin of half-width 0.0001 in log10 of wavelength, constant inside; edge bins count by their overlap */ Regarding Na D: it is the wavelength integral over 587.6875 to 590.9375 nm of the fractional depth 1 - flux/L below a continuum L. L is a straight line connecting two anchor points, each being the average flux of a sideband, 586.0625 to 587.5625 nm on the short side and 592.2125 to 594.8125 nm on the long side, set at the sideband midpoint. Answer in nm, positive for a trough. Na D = 0.23 nm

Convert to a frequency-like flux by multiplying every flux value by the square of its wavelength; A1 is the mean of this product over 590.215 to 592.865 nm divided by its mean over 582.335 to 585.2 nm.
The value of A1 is 0.9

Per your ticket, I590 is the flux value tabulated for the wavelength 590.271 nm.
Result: 18.8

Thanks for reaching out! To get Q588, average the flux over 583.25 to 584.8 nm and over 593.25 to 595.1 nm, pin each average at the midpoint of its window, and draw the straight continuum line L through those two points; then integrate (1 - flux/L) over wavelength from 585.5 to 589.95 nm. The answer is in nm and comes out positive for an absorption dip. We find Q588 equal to 0.258 nm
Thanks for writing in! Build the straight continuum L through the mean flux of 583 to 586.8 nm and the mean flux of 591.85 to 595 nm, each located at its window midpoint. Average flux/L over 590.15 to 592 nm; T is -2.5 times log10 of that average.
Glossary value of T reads 0.040 mag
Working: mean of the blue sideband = 18.8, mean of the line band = 17.5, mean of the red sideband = 17.9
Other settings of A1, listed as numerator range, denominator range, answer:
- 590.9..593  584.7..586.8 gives 1.01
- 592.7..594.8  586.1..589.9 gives 1.01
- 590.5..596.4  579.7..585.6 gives 0.94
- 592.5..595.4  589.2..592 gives 1.06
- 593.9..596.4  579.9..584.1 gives 0.90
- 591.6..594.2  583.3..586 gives 0.99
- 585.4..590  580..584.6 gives 0.93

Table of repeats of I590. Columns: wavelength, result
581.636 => 17.8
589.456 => 14.6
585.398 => 17.2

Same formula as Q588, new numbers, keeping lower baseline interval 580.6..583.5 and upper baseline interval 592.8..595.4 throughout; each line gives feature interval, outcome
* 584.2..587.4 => 0.12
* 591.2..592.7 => 0.06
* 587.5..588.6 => -0.02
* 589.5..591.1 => 0.09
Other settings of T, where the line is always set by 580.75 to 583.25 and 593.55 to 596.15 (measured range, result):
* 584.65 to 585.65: 0.08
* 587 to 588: -0.08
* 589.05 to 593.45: 0.07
